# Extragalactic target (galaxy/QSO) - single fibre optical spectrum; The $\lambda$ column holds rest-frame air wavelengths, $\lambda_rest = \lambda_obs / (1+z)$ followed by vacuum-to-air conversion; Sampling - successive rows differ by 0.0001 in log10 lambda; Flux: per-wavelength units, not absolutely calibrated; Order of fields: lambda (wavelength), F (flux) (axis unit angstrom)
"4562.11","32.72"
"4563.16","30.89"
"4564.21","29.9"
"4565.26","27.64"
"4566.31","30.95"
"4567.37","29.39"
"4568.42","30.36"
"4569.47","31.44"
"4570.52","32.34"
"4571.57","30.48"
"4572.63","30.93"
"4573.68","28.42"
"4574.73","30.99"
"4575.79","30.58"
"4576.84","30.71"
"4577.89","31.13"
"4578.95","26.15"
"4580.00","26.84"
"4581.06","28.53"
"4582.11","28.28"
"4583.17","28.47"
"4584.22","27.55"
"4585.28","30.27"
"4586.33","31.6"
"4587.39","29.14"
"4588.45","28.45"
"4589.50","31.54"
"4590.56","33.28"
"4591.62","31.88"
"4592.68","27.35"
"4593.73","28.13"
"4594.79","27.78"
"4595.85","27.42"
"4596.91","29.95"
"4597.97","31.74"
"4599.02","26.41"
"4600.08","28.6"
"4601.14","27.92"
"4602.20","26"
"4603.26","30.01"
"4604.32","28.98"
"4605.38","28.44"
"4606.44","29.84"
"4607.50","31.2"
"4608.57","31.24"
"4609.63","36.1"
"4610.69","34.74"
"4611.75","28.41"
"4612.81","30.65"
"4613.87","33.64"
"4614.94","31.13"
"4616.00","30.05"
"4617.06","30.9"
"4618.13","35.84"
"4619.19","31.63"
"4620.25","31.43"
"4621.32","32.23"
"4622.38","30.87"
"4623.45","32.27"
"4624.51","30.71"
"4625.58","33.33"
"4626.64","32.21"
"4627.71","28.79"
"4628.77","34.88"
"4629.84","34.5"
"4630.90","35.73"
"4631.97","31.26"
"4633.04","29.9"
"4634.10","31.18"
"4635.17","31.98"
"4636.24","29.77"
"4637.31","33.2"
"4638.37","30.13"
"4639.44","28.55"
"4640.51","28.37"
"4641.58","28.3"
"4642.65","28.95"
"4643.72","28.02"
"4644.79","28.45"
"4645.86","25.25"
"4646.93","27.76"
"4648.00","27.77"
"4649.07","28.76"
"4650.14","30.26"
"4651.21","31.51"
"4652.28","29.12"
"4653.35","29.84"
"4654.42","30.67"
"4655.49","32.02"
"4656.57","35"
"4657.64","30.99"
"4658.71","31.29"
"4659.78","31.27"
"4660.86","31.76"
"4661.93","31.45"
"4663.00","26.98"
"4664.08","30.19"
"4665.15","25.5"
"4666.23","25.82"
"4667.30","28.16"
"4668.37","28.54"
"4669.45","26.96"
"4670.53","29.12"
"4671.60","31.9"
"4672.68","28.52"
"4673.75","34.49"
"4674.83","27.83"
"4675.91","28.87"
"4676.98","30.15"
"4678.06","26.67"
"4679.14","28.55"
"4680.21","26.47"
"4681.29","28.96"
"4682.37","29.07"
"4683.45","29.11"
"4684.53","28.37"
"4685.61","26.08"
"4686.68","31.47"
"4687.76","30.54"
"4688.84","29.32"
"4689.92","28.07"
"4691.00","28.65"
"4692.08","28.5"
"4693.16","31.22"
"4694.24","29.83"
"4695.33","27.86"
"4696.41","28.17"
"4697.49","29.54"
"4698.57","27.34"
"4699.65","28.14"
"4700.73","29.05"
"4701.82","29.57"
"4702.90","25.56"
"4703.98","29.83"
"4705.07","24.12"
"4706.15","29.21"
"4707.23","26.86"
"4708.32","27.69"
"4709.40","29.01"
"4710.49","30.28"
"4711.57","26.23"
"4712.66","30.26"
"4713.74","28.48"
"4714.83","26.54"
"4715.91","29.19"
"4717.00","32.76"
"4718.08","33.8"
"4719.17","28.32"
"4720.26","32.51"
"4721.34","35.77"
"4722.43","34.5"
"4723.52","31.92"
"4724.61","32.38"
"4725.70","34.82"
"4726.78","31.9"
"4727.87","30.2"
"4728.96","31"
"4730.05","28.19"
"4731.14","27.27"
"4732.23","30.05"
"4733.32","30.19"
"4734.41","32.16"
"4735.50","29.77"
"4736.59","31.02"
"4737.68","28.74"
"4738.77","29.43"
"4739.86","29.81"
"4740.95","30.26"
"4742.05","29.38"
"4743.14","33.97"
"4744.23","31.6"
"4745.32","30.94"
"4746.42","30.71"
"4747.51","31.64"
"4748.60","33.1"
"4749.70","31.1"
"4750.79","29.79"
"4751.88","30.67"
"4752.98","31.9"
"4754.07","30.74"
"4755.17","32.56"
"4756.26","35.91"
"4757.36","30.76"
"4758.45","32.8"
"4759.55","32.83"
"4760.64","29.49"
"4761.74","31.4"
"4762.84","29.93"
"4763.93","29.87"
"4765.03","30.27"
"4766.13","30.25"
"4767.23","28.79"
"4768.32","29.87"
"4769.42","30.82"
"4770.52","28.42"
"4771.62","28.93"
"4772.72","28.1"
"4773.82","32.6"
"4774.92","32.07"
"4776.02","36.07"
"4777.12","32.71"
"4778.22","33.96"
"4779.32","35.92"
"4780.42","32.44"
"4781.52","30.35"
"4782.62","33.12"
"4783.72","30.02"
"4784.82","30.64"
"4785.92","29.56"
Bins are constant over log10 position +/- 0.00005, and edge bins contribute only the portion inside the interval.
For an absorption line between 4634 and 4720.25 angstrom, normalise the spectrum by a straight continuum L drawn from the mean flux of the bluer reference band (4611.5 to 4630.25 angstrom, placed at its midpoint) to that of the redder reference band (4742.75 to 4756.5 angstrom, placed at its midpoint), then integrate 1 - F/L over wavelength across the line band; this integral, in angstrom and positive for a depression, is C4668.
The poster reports 7.2 angstrom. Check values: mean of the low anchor 31.9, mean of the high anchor 31.8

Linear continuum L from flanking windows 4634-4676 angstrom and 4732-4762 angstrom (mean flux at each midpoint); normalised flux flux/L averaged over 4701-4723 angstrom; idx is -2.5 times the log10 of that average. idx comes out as 0.04 mag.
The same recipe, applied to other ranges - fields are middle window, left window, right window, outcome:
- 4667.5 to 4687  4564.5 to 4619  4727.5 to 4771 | 0.05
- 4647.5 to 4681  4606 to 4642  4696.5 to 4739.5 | 0.05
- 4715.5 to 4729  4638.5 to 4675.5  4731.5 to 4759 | -0.06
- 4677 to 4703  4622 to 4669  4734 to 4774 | 0.07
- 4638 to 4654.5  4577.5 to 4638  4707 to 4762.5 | 0.07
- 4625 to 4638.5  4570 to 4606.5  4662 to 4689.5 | -0.11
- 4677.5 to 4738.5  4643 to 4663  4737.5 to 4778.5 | 0.04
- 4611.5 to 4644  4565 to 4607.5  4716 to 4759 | -0.05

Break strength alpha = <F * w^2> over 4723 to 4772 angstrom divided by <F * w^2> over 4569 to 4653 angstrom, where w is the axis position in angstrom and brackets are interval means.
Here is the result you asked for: 1.08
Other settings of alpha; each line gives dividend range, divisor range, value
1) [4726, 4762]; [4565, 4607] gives 1.13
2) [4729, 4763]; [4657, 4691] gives 1.09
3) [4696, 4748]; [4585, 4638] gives 1.02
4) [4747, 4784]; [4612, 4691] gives 1.10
